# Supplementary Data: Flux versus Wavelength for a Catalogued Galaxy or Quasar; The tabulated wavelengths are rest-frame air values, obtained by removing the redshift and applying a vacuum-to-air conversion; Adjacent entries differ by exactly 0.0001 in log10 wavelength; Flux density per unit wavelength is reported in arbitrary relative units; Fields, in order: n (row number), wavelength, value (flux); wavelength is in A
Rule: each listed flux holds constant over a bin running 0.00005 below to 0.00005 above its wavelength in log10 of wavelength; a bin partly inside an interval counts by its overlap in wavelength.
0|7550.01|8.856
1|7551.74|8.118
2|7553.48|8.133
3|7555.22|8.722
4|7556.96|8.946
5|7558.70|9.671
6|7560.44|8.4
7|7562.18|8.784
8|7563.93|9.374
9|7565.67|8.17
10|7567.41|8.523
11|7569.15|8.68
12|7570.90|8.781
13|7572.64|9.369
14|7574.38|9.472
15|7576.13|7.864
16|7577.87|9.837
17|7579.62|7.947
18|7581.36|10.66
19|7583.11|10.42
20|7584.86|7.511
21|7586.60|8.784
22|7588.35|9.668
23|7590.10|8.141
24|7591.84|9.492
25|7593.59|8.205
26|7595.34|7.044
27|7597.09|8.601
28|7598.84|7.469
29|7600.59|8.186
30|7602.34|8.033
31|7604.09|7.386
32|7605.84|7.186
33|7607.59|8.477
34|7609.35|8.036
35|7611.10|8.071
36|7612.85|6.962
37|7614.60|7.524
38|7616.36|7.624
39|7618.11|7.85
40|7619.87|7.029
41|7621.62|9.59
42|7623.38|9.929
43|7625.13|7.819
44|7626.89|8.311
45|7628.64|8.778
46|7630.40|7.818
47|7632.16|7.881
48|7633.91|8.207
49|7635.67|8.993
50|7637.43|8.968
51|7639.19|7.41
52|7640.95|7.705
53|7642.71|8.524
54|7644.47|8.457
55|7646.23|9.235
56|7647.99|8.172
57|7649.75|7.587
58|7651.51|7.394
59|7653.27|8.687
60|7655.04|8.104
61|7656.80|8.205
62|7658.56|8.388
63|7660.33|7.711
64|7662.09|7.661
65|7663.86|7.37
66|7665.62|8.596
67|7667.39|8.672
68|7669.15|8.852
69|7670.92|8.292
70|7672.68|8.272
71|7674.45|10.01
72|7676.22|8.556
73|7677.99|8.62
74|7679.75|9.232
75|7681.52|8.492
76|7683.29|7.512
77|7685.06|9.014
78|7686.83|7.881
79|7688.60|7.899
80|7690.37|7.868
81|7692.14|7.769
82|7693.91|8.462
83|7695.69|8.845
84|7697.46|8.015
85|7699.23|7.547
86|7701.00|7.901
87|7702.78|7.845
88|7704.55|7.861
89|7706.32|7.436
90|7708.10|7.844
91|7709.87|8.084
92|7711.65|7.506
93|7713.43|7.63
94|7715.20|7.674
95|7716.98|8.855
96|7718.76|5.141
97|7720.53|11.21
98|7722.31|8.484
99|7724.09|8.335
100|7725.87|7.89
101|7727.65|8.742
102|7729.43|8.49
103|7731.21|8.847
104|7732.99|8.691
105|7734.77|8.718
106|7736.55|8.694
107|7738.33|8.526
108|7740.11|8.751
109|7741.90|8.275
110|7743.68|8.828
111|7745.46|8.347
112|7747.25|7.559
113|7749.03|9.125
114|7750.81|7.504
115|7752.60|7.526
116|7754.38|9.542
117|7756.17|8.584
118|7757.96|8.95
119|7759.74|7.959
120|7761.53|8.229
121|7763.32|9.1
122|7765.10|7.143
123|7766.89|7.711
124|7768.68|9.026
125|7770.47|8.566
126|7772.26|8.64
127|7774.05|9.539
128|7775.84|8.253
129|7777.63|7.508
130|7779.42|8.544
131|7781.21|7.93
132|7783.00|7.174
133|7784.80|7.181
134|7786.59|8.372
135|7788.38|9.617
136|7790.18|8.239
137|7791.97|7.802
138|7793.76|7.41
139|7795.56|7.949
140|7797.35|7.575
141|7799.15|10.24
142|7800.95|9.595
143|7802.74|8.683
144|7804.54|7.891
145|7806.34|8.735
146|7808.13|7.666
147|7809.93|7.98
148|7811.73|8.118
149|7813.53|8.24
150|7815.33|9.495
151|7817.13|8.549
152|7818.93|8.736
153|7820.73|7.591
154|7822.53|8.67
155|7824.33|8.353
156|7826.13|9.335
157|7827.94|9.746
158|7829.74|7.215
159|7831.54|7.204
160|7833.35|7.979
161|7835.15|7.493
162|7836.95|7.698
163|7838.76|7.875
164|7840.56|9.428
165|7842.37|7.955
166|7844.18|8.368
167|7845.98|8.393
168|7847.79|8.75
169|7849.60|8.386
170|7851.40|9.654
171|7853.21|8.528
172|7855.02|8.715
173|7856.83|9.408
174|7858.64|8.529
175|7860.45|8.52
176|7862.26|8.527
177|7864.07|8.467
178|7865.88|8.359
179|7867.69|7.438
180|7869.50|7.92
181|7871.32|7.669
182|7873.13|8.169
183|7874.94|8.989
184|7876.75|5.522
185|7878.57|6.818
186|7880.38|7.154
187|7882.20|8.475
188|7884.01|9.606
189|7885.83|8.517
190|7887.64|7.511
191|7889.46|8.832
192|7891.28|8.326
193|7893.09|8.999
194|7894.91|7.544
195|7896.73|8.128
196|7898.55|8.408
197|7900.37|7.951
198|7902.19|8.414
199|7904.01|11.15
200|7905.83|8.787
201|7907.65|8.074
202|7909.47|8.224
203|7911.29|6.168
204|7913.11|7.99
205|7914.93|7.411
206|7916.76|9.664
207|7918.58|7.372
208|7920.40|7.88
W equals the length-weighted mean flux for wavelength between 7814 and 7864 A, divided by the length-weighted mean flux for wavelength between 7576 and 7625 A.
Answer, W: 1.02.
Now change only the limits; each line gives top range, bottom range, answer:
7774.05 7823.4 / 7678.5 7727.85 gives 1.03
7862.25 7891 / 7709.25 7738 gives 0.96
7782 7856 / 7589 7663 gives 1.03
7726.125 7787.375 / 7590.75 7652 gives 1.03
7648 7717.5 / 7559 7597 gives 0.92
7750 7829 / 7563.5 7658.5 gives 1.00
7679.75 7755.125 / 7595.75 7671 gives 1.01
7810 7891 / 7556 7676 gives 0.99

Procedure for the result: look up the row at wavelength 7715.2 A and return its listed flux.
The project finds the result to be 7.674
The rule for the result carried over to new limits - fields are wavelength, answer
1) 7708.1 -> 7.844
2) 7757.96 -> 8.95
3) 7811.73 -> 8.118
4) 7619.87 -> 7.029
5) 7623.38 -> 9.929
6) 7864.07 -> 8.467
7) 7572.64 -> 9.369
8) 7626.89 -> 8.311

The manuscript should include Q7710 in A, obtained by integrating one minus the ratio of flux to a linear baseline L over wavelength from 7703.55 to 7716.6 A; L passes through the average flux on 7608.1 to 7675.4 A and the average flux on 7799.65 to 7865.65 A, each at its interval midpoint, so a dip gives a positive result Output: 0.9 A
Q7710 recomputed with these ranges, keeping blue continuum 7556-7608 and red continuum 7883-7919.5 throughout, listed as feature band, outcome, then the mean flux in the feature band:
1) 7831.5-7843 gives 0.56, 8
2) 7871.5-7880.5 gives 1.08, 7.38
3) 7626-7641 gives 0.58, 8.26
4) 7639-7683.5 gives 1.27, 8.32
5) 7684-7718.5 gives 2.38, 7.94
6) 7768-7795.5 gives 0.72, 8.24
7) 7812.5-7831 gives -0.30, 8.56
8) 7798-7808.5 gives -0.48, 8.83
